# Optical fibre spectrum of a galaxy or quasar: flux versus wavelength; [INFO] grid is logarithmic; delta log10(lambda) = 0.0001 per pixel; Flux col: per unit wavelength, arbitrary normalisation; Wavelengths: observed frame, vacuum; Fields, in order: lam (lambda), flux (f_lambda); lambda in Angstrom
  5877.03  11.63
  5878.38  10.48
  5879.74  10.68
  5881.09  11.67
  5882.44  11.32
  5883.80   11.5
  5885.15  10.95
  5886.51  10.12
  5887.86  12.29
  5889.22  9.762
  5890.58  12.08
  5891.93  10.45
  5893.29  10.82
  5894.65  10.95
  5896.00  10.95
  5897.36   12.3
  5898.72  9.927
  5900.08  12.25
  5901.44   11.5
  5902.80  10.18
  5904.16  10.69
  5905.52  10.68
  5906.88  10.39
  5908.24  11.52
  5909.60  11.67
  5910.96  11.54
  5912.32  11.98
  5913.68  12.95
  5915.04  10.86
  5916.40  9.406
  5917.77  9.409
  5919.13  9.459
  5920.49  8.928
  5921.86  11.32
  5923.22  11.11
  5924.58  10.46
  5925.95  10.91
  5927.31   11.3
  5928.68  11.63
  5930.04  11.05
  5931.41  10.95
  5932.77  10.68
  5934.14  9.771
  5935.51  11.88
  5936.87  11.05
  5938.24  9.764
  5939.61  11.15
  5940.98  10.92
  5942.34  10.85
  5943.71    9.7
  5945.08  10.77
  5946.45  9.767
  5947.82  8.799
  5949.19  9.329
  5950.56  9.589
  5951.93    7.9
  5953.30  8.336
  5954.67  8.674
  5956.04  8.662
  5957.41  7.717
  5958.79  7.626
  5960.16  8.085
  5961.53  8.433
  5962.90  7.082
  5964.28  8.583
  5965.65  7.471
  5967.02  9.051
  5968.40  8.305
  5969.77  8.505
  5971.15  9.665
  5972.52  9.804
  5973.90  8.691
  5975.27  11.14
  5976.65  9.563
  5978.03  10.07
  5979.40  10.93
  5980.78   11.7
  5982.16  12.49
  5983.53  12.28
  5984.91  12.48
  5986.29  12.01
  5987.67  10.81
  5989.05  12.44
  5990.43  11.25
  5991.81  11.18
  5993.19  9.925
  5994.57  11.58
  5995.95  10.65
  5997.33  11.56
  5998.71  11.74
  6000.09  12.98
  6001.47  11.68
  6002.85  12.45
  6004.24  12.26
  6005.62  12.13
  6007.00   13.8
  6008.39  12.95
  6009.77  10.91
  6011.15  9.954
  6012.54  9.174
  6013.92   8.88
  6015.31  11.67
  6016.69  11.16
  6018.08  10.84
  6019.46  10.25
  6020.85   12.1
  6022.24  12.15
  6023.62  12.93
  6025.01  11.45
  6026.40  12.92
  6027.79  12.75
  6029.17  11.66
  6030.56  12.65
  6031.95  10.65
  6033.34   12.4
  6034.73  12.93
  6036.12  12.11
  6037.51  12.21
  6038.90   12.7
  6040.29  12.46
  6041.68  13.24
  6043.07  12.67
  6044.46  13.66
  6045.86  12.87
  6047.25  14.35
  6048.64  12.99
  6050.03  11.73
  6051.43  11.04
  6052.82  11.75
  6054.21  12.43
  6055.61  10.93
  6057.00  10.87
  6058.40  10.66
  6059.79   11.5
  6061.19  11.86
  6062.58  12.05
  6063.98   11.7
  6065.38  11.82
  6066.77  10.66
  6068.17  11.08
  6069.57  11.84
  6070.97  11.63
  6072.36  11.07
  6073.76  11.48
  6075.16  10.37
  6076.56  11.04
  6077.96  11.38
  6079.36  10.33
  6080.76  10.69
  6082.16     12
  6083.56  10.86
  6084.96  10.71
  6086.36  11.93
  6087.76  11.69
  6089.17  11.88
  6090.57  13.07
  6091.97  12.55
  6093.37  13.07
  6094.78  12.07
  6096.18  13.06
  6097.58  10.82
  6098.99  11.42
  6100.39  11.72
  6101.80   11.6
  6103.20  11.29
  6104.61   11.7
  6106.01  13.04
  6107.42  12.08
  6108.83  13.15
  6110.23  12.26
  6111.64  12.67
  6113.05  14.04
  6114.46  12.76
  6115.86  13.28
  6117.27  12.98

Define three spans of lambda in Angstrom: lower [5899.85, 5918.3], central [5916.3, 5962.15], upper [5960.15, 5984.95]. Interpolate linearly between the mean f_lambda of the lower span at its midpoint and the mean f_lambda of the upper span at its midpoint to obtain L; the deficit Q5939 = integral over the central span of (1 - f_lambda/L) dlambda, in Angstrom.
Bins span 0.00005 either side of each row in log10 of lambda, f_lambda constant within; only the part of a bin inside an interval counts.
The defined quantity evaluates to 2.40 Angstrom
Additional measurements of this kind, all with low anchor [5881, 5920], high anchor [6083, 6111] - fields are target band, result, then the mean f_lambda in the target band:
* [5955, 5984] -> 5.3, 9.3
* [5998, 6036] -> -0.5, 11.8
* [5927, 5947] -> 0.8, 10.7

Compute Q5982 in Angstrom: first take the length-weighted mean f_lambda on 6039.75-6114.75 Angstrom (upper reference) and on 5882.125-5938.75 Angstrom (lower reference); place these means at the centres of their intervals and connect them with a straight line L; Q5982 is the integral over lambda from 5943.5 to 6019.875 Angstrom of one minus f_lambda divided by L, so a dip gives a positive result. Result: 7.2 Angstrom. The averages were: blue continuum 10.9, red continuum 11.9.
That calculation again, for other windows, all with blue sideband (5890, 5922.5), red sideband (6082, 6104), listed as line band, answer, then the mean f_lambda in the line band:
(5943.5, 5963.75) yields 4.5 Angstrom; 8.67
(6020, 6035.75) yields -0.9 Angstrom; 12.2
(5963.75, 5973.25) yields 2.1 Angstrom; 8.77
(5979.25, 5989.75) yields -0.6 Angstrom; 11.9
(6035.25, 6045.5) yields -1.0 Angstrom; 12.7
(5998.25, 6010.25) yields -1.0 Angstrom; 12.4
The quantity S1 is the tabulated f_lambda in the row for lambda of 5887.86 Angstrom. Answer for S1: 12.29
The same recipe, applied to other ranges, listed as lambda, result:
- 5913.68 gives 12.95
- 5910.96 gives 11.54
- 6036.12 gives 12.11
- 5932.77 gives 10.68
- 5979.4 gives 10.93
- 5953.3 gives 8.336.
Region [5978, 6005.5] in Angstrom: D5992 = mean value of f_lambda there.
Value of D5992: 11.7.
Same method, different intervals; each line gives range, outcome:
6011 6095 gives 11.7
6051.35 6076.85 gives 11.4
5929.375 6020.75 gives 10.4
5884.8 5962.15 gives 10.4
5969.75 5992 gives 10.9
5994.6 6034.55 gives 11.7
